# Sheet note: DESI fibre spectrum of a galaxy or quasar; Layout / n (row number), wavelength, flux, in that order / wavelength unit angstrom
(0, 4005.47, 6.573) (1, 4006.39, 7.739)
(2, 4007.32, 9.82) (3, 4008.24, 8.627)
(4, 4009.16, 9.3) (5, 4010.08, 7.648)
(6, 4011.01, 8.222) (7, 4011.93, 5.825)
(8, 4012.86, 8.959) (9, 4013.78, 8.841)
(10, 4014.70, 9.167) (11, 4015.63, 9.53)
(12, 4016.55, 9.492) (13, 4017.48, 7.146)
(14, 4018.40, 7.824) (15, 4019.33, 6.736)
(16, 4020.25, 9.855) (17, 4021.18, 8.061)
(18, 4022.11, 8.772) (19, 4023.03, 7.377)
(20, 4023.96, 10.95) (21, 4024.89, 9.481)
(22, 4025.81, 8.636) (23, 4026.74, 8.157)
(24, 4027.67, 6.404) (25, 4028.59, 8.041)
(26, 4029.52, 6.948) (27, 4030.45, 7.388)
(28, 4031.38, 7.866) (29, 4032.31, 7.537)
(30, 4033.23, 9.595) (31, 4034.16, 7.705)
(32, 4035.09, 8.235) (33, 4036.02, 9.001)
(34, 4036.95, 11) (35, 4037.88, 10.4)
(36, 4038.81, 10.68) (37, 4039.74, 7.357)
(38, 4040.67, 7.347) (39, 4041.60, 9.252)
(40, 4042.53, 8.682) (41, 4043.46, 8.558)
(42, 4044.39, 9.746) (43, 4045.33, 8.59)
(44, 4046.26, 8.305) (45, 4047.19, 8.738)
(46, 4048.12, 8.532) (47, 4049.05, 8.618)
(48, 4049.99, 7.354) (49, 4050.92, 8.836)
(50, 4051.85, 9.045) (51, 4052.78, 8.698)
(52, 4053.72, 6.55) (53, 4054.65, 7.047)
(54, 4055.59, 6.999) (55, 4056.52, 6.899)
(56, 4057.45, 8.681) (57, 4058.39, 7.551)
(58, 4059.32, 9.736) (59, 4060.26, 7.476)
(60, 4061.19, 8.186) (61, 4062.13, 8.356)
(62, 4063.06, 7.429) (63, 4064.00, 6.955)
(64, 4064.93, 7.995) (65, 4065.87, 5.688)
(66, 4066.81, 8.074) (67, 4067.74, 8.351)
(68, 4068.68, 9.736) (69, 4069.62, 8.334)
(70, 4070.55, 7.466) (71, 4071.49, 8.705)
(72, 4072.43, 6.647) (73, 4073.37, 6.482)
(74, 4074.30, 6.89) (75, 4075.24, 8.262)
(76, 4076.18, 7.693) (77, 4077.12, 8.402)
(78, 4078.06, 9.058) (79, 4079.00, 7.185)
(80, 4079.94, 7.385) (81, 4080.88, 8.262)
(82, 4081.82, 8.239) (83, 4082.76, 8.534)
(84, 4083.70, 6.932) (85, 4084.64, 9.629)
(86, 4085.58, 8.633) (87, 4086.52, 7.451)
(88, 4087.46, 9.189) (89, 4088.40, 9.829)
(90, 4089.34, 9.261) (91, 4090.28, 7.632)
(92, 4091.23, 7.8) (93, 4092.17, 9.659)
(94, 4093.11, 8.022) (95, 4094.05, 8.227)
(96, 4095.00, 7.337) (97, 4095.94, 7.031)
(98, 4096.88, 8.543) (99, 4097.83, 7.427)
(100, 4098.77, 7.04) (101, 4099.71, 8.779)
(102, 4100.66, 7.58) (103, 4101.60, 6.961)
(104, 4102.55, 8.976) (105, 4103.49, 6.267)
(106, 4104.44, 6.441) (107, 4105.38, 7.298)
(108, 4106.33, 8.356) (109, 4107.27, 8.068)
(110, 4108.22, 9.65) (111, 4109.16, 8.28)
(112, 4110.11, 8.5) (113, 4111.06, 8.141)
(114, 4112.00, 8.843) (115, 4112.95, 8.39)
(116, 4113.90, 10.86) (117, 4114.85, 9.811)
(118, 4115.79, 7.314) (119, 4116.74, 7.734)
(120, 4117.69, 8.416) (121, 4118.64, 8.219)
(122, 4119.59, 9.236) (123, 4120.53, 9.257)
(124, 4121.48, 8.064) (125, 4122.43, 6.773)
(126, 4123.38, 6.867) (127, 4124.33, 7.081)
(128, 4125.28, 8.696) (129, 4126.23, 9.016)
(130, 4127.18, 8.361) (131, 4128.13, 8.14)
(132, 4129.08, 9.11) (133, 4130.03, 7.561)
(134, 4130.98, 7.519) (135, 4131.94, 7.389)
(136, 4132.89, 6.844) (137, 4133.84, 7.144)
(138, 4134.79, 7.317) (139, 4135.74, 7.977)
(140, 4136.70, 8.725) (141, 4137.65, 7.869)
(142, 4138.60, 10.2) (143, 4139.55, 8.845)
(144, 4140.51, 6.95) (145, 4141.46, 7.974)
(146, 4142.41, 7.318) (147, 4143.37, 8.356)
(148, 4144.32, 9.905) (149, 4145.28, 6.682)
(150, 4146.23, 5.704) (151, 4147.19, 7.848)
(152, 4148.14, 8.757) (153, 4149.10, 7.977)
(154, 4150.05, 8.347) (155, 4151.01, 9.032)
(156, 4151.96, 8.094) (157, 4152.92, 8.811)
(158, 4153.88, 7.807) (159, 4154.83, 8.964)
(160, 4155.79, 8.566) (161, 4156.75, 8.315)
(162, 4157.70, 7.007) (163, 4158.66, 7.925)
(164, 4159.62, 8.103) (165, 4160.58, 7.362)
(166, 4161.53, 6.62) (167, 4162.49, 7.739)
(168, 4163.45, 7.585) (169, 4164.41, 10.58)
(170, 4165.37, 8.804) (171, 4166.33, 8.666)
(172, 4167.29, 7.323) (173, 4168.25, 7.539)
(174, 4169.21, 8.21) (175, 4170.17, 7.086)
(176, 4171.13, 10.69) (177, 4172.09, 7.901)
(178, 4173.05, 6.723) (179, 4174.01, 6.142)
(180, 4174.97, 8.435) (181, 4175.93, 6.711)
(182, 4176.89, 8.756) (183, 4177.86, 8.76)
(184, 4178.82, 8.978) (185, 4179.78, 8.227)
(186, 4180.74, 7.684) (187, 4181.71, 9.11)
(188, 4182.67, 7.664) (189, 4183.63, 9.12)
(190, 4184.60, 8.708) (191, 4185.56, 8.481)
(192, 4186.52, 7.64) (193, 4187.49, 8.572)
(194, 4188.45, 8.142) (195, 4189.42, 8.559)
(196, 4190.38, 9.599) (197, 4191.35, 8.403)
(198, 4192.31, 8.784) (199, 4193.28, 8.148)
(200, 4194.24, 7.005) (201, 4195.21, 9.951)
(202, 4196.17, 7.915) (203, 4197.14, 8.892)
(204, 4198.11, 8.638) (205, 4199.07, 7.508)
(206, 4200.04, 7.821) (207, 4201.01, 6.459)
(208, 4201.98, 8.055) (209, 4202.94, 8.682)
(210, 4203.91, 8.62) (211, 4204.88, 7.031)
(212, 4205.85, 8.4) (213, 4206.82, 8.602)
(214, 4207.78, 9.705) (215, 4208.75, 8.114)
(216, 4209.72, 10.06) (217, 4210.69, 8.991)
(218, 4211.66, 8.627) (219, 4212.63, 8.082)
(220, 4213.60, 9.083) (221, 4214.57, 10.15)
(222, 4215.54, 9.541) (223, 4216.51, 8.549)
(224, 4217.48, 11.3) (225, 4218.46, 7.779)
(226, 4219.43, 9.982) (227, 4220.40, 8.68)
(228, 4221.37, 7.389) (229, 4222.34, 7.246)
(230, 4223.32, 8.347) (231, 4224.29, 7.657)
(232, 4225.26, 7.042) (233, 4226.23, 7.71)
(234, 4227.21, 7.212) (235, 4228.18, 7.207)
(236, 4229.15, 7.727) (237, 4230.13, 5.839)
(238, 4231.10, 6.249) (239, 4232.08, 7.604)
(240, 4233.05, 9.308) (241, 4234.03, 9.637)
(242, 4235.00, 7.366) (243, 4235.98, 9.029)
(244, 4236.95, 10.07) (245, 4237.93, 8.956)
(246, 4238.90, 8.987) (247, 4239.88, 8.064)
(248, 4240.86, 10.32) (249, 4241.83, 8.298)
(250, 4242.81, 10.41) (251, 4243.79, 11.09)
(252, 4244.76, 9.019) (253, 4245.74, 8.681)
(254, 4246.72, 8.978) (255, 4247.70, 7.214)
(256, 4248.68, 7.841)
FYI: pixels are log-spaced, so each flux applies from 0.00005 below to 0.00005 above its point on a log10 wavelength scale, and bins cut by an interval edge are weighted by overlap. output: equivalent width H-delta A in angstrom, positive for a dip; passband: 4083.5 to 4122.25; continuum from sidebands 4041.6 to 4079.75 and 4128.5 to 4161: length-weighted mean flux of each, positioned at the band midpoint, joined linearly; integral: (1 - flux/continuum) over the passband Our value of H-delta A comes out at -1.2 angstrom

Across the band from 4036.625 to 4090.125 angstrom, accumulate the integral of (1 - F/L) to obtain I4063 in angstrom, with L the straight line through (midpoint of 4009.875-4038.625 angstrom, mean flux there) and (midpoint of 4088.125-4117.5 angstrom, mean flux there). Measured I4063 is 0.5 angstrom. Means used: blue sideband 8.44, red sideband 8.19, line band 8.23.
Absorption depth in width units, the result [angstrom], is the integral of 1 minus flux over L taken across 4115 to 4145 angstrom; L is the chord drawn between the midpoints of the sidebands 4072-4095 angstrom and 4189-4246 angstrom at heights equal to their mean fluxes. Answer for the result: 0.6 angstrom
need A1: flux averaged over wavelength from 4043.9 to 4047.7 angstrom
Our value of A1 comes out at 8.83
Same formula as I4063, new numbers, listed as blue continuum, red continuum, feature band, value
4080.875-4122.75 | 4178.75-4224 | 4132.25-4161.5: 1.3 angstrom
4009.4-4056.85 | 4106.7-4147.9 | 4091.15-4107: 0.9 angstrom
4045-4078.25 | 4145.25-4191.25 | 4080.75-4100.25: -0.6 angstrom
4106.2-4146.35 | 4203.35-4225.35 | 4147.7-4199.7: 1.3 angstrom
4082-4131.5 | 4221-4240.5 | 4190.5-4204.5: -0.4 angstrom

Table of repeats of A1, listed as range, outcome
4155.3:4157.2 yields 8.42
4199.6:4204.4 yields 7.92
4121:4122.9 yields 7.42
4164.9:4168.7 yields 8.08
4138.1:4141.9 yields 8.5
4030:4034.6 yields 8.03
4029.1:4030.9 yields 7.16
